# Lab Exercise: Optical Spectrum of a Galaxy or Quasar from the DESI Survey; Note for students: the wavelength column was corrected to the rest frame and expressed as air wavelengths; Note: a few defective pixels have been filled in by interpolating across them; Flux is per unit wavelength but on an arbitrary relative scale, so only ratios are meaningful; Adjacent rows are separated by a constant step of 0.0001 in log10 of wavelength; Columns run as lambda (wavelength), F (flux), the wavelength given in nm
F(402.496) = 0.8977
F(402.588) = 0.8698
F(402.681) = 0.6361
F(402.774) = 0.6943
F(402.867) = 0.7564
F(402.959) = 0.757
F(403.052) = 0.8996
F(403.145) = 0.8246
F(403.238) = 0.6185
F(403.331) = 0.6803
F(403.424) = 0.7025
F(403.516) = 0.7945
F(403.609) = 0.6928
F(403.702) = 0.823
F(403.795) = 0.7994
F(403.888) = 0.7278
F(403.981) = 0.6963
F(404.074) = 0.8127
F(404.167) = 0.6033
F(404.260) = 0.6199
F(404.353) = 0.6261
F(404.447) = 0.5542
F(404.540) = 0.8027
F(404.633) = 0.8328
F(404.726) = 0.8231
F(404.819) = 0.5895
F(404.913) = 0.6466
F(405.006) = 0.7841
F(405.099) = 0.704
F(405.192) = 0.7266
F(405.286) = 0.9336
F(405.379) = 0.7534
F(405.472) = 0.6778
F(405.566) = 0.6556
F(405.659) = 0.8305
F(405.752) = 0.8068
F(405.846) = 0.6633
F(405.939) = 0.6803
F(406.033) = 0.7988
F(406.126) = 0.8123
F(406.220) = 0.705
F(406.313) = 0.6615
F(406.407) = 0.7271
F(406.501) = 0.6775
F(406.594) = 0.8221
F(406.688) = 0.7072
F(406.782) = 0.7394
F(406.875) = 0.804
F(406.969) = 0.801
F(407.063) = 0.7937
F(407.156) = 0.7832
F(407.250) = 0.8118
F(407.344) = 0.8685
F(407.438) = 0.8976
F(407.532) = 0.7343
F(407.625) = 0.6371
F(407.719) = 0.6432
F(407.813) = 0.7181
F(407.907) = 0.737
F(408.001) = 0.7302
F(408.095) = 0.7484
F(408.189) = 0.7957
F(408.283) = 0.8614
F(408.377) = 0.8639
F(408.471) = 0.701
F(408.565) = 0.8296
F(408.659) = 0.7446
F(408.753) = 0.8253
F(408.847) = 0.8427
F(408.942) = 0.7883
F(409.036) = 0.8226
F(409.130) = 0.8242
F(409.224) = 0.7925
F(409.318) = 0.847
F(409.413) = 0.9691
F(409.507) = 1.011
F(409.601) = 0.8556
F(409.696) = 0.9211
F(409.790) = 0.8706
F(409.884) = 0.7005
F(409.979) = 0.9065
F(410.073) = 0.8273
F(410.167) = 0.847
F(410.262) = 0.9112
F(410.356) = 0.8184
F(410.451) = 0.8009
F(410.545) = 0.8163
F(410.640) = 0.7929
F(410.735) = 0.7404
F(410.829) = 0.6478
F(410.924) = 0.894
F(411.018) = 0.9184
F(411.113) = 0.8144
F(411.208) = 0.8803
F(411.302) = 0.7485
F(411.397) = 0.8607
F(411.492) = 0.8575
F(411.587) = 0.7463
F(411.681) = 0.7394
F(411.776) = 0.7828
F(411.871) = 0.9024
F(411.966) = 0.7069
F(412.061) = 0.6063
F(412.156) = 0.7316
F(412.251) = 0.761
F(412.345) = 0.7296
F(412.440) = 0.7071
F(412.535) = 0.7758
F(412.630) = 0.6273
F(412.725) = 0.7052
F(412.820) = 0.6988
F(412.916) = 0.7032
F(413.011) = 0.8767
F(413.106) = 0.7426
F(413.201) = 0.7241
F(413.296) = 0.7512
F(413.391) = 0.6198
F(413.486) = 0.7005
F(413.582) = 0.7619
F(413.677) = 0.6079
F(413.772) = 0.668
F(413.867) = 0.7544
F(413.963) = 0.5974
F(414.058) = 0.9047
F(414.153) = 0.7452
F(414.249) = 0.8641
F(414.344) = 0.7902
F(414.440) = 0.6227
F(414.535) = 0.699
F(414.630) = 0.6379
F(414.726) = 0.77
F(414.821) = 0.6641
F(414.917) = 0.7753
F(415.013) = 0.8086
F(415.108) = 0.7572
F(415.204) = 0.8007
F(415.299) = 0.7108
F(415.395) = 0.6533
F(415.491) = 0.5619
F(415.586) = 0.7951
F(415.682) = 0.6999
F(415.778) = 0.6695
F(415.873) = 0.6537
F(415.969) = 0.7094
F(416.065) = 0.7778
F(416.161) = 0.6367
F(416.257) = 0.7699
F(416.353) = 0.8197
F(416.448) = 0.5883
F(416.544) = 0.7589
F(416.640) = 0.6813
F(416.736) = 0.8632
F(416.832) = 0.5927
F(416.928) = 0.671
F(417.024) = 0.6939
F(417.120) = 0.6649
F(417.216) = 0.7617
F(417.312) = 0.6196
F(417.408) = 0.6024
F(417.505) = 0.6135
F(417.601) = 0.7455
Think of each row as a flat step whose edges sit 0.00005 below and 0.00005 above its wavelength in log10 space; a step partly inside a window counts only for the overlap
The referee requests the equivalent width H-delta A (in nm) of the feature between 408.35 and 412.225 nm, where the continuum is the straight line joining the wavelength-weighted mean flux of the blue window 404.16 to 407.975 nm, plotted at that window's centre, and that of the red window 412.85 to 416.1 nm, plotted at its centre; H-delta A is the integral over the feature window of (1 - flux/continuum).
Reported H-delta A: -0.46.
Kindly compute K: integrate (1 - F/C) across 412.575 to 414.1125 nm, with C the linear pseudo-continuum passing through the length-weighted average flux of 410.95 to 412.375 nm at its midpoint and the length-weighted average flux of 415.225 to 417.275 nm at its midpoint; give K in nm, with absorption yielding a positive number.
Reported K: 0.08 nm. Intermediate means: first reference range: 0.788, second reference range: 0.703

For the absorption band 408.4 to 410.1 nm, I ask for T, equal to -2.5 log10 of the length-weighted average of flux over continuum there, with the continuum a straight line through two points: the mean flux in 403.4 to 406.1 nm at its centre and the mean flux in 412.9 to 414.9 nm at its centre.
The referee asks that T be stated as -0.153 mag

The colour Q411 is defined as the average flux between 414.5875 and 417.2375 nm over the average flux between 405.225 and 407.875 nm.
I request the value 0.9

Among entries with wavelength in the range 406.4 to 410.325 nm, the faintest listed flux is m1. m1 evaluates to 0.6371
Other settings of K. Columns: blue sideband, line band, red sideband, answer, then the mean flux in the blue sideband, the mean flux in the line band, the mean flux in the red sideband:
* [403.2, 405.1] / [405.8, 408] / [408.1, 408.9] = 0.06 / 0.712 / 0.749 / 0.804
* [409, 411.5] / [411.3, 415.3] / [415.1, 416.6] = 0.15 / 0.84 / 0.738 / 0.709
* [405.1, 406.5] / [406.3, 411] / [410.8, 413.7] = -0.33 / 0.741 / 0.8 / 0.754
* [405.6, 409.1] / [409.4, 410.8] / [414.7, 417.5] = -0.18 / 0.768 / 0.847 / 0.706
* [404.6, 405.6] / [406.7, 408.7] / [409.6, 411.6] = 0.02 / 0.738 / 0.773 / 0.827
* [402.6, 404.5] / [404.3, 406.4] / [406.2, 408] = 0.02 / 0.719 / 0.73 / 0.751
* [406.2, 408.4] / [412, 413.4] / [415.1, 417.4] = 0.01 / 0.761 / 0.72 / 0.702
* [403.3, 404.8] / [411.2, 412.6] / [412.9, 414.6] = -0.07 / 0.723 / 0.765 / 0.73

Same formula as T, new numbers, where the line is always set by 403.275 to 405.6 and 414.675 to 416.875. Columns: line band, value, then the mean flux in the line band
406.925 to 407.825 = -0.07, 0.771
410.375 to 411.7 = -0.12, 0.806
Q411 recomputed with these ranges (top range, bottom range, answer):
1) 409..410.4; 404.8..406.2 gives 1.17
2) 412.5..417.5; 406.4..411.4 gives 0.88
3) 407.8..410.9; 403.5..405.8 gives 1.12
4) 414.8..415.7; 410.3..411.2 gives 0.90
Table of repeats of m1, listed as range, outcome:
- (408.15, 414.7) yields 0.5974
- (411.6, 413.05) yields 0.6063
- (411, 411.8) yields 0.7394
